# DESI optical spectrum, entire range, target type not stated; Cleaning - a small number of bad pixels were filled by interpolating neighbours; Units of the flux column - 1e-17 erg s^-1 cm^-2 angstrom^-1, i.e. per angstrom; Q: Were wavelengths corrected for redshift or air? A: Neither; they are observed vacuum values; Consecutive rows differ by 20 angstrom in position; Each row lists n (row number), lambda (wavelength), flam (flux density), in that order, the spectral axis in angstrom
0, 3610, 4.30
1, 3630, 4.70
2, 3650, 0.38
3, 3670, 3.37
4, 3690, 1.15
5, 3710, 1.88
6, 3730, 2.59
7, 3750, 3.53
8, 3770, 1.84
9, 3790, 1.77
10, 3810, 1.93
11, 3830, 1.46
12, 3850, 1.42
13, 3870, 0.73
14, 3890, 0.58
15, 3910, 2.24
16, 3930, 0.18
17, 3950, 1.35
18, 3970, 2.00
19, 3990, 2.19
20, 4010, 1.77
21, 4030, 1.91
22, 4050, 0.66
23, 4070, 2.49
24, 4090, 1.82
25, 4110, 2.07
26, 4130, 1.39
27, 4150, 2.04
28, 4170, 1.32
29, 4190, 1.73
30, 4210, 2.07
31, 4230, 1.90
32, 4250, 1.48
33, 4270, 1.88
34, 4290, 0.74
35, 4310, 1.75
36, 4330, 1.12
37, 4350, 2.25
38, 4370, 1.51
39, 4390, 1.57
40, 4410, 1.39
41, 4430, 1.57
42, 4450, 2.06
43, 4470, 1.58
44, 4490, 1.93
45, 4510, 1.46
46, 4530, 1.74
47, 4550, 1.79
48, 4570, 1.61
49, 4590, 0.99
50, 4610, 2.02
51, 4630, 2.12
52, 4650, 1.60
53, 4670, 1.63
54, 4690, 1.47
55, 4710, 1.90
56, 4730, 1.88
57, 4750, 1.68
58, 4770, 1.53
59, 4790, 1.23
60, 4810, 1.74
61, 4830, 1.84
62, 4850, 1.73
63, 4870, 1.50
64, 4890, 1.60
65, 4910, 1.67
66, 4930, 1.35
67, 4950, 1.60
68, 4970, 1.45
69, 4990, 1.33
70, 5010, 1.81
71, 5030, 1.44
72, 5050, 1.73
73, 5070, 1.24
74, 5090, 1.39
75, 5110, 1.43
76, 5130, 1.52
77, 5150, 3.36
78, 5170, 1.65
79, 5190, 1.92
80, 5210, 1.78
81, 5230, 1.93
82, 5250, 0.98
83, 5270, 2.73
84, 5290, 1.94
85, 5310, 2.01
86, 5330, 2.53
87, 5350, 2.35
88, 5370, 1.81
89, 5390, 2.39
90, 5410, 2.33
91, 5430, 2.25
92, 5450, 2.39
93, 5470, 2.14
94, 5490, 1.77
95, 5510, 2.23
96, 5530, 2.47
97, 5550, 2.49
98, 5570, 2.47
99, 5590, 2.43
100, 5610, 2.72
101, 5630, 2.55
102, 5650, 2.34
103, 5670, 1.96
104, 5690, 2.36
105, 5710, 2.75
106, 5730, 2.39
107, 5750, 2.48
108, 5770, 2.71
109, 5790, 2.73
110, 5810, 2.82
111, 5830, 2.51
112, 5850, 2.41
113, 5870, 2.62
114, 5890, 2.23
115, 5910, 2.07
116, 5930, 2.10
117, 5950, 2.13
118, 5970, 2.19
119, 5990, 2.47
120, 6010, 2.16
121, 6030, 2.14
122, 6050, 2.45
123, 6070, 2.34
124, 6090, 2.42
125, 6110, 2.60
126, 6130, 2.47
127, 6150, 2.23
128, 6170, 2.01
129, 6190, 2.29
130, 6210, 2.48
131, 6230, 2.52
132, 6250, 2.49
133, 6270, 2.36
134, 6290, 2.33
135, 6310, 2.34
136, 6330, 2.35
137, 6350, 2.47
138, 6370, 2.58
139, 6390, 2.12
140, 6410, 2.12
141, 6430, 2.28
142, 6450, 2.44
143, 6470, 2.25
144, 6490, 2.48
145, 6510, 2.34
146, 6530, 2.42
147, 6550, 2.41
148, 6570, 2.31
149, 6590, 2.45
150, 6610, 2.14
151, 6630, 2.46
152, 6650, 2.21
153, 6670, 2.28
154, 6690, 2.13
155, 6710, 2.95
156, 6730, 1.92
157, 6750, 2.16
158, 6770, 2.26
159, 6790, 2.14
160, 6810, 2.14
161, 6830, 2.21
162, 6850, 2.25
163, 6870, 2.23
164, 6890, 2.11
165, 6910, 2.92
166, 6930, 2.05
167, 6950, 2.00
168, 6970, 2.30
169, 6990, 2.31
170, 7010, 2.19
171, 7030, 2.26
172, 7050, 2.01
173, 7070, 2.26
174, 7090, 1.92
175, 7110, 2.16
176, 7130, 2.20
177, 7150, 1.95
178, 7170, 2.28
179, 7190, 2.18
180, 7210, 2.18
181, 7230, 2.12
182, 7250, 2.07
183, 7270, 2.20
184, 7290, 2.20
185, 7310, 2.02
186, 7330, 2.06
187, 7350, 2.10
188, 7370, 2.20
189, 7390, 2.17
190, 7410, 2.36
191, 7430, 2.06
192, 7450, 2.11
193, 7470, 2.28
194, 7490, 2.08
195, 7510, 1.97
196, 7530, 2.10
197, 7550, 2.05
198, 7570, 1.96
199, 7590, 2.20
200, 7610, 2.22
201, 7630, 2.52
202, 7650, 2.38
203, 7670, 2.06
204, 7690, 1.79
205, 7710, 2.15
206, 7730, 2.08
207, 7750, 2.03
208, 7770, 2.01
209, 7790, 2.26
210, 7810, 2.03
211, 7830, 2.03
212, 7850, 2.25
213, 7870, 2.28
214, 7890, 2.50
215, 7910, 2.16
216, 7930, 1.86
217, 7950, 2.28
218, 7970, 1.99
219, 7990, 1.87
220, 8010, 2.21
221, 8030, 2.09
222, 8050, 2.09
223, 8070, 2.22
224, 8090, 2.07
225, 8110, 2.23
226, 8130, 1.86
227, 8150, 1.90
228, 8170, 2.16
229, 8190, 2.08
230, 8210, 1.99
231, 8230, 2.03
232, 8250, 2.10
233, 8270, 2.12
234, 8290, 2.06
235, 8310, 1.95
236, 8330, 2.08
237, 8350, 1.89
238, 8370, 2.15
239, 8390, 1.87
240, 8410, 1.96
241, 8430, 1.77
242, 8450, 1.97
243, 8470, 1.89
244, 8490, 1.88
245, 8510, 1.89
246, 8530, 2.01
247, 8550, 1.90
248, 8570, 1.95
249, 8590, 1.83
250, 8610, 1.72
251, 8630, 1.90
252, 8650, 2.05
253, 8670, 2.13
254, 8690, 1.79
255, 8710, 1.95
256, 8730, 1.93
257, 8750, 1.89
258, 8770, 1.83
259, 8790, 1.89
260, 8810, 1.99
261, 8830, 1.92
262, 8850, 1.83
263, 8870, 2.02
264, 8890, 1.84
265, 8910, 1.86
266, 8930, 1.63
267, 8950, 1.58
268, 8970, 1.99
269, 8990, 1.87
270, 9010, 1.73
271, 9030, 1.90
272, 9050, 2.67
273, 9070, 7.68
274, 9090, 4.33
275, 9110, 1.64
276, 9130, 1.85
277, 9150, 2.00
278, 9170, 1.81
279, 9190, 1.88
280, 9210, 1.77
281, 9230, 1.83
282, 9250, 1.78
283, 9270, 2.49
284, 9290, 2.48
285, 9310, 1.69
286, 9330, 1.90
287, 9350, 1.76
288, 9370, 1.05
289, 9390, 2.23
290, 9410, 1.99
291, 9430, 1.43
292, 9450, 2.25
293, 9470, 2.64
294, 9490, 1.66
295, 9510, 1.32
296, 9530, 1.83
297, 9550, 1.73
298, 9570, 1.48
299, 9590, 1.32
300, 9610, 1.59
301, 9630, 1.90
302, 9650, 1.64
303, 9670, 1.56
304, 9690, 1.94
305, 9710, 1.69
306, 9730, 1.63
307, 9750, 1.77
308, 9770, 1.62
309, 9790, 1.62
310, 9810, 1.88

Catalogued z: 0.381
